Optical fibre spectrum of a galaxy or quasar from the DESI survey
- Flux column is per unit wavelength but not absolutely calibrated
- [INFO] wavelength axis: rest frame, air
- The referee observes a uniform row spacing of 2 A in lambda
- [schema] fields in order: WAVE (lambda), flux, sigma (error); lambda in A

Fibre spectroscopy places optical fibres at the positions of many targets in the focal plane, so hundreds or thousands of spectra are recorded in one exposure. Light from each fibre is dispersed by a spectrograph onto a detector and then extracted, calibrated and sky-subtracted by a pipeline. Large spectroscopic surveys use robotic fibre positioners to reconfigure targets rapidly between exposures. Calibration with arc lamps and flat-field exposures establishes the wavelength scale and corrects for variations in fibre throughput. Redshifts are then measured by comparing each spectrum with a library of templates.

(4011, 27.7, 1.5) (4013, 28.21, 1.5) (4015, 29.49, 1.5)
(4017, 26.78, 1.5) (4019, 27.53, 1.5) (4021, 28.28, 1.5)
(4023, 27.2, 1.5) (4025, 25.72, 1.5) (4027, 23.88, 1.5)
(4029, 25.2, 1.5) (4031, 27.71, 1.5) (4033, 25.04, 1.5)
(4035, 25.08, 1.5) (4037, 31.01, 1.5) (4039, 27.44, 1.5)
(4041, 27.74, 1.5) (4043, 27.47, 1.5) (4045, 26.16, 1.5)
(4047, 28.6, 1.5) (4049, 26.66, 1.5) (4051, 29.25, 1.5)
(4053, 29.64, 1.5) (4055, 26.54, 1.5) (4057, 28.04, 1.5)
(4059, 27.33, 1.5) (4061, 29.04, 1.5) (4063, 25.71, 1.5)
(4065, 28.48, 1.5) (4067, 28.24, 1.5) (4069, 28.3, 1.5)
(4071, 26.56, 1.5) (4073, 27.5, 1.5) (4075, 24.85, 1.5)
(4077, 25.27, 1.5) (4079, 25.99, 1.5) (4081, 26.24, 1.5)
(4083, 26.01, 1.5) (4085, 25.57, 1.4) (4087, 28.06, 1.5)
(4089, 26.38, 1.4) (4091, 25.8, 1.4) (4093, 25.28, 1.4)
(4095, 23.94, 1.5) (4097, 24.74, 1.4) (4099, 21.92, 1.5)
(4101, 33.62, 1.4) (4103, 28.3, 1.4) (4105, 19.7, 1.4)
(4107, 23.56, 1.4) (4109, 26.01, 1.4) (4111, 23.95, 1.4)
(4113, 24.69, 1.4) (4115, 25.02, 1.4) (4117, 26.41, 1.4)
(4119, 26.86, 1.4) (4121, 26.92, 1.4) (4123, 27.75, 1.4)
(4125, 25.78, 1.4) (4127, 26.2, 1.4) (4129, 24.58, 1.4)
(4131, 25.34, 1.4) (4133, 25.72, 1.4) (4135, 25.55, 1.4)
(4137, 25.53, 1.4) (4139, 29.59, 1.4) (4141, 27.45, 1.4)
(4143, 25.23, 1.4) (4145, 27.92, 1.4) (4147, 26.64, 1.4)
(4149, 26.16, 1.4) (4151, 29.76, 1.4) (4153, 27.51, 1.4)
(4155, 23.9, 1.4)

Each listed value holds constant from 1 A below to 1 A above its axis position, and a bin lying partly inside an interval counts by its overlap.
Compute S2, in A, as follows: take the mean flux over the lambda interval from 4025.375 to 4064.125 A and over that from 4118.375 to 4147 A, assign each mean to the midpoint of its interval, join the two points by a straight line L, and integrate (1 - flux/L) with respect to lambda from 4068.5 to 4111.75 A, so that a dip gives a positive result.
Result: 1.69 A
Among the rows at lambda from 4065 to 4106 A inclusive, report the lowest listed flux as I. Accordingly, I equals 19.7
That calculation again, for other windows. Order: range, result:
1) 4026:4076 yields 23.88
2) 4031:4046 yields 25.04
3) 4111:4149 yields 23.95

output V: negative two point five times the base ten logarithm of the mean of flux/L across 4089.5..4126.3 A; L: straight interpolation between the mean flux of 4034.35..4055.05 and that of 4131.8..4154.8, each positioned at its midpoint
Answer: 0.068 mag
